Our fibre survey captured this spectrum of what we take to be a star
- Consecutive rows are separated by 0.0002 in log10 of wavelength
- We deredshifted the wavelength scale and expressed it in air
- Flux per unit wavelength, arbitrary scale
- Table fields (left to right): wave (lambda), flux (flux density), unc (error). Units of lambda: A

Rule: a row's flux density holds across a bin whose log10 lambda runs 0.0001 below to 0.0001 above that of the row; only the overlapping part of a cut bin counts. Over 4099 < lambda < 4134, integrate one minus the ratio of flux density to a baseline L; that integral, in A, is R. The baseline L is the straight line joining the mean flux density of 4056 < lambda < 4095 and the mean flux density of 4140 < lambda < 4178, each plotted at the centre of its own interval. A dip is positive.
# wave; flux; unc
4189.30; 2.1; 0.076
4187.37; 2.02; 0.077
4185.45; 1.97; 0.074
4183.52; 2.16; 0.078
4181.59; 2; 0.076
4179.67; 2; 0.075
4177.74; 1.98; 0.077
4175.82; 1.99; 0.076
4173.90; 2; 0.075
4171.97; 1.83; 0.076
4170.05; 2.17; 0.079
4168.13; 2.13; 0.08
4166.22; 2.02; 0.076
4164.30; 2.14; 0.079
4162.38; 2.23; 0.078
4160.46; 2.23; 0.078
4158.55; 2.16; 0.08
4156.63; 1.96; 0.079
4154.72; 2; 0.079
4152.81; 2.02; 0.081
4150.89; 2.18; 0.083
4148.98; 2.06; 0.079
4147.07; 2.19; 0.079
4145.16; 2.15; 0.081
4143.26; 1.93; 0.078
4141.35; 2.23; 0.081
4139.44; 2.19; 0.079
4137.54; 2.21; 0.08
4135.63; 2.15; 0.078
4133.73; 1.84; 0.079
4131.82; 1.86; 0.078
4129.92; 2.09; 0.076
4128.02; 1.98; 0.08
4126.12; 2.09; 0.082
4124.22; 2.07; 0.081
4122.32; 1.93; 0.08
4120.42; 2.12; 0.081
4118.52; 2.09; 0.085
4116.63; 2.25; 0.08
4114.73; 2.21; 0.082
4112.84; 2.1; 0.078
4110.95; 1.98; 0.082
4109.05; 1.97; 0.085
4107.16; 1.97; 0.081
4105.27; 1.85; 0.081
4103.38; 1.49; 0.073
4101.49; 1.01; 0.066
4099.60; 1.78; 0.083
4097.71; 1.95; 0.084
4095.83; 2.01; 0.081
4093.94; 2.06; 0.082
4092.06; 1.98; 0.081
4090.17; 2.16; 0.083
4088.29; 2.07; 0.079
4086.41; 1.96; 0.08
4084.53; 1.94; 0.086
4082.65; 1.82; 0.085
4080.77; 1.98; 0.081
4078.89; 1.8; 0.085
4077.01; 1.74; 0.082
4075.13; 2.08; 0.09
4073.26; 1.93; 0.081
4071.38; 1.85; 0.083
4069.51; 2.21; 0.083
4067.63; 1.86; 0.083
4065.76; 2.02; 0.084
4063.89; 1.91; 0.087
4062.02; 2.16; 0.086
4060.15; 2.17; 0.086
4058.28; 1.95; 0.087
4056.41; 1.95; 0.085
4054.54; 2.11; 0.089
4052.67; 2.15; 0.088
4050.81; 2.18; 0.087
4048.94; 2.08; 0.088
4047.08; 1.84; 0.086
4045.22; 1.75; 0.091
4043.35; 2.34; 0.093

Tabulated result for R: 1.69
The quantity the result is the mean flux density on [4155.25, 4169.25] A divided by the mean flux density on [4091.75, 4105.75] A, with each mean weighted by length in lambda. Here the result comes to 1.21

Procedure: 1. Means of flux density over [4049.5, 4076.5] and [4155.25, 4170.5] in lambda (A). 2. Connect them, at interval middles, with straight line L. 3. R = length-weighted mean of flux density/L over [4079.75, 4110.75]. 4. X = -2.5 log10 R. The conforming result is 0.102 mag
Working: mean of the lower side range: 2.03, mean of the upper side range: 2.13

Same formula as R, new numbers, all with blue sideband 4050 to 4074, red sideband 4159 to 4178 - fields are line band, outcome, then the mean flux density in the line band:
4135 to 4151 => -0.57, 2.14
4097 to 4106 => 1.97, 1.6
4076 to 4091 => 0.81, 1.93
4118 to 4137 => 0.34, 2.02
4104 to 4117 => 0.19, 2.02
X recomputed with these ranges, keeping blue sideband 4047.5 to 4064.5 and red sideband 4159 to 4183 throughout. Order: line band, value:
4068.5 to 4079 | 0.07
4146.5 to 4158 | 0.00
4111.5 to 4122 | -0.04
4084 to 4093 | 0.02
